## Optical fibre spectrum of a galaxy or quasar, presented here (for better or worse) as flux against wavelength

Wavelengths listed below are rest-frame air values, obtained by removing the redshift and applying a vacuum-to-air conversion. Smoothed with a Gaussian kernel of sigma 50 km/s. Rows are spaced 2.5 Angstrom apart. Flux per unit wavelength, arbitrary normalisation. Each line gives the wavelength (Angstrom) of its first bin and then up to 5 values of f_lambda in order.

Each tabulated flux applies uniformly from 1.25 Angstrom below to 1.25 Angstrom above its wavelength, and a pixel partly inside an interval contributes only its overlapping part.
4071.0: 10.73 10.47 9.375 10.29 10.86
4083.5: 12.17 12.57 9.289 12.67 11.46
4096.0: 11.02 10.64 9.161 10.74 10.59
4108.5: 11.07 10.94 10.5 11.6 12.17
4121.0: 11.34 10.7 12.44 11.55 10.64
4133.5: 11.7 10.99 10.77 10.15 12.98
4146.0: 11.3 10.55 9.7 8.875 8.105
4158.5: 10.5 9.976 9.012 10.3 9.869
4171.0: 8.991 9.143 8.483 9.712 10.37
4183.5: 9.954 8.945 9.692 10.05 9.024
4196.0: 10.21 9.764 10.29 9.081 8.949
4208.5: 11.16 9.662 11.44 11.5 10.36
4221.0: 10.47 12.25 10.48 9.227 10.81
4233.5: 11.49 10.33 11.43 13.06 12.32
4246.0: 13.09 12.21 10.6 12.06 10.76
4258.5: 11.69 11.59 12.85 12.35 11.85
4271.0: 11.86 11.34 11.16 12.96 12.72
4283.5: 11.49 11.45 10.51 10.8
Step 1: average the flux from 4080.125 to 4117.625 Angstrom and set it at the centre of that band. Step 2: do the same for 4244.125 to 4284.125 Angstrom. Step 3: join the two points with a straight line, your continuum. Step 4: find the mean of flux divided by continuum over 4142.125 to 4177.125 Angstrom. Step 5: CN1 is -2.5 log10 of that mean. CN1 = 0.15 mag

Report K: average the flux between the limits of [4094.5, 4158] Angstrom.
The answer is 10.8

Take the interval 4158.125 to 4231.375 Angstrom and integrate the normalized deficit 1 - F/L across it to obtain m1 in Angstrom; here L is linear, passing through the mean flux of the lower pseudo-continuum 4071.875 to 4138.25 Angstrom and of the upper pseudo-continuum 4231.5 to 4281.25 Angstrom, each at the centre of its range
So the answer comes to 9.8 Angstrom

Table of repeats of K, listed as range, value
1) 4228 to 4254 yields 11.6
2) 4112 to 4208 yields 10.2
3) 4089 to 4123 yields 11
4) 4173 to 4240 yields 10.2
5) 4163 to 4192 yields 9.55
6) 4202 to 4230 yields 10.4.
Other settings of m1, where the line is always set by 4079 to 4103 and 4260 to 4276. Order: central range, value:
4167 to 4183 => 2.8 Angstrom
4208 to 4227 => 1.2 Angstrom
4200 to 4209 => 1.4 Angstrom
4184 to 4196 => 2.1 Angstrom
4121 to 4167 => 2.9 Angstrom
